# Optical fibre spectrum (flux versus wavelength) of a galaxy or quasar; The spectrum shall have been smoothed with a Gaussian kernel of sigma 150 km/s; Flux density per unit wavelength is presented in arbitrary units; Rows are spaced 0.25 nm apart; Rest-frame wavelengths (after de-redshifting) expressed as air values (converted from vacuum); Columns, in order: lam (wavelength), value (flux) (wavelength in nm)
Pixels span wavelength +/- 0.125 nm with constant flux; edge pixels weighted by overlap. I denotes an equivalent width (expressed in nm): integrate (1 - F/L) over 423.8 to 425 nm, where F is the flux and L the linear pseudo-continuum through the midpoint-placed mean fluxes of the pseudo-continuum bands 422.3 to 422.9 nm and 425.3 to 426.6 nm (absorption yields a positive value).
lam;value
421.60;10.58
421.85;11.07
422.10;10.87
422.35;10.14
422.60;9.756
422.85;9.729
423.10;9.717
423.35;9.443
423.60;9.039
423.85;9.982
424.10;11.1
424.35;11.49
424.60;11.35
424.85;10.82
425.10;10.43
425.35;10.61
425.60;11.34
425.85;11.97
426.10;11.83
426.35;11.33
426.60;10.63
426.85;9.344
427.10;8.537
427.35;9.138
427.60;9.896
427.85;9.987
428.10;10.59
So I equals -0.04 nm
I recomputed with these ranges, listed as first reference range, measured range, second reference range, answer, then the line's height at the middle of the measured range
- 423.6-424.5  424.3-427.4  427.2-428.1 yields -0.15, 10.2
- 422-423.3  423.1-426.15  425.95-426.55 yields 0.03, 10.8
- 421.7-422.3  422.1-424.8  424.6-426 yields 0.18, 10.9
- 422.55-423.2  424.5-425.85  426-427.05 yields -0.09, 10.3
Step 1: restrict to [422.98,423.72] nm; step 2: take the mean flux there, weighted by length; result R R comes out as 9.4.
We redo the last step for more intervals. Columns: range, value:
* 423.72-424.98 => 10.9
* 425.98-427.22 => 10.3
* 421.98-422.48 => 10.5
